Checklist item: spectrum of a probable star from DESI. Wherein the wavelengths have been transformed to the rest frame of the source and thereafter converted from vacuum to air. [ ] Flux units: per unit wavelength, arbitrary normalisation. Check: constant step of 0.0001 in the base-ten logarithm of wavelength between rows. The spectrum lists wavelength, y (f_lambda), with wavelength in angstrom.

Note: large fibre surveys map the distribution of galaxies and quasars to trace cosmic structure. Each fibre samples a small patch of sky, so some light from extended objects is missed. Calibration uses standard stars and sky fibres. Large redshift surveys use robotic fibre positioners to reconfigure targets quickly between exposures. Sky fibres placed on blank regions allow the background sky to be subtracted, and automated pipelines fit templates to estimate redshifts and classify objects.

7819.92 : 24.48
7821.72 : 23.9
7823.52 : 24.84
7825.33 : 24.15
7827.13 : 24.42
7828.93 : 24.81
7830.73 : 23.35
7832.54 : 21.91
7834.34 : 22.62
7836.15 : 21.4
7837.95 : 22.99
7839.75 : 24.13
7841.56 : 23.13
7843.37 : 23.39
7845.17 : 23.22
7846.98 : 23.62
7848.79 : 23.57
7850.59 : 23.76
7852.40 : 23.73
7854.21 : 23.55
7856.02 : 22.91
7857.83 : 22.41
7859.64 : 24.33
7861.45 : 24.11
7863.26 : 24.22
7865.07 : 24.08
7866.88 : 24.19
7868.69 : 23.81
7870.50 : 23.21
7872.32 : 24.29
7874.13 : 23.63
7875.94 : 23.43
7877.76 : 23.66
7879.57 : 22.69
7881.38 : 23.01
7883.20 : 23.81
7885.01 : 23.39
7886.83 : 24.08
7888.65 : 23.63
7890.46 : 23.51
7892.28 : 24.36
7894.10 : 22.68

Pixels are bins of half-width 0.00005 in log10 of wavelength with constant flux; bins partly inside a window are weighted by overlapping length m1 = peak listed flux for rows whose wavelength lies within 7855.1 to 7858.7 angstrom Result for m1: 22.91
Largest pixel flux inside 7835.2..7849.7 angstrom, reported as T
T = 24.13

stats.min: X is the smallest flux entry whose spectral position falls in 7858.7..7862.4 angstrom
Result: 24.11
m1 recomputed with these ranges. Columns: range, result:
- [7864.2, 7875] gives 24.29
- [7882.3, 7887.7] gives 24.08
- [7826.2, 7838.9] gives 24.81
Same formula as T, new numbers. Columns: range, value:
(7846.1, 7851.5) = 23.76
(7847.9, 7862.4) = 24.33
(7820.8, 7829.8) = 24.84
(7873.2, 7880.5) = 23.66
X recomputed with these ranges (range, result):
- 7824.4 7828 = 24.15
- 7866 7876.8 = 23.21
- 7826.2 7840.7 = 21.4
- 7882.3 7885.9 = 23.39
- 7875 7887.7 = 22.69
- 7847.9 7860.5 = 22.41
